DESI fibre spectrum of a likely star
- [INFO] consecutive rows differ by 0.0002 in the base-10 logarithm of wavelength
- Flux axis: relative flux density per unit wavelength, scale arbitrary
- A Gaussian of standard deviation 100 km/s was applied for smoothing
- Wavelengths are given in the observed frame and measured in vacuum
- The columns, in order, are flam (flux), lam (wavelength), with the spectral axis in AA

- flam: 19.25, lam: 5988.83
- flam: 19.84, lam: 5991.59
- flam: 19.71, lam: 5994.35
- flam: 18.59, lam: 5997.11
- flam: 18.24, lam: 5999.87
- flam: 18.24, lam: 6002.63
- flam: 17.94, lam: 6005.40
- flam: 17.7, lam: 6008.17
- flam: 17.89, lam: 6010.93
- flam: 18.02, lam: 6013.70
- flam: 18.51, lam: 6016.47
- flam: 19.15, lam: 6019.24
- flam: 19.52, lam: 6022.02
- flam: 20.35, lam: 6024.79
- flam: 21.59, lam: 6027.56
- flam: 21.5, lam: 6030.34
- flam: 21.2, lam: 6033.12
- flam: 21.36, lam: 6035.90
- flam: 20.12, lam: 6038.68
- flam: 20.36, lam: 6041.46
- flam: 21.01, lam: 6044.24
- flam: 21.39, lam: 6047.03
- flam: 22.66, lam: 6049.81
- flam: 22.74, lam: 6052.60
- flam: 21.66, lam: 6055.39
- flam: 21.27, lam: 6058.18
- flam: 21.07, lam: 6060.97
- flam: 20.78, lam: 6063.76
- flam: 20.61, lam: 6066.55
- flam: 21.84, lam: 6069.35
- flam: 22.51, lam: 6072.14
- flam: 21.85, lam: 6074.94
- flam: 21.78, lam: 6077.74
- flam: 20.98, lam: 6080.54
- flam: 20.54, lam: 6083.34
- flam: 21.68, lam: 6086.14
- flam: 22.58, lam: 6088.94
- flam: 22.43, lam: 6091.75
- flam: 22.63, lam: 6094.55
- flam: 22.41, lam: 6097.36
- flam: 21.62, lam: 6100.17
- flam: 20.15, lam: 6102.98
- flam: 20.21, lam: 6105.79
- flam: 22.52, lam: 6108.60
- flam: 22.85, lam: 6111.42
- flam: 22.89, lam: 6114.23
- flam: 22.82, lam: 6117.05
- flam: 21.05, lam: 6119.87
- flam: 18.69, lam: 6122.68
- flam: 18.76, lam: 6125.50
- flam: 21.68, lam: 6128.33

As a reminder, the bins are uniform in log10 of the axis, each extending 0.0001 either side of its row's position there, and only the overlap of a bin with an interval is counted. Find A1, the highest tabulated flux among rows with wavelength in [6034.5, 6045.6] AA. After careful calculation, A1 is 21.36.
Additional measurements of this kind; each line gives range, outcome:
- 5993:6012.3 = 19.71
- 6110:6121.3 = 22.89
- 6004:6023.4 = 19.52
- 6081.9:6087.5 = 21.68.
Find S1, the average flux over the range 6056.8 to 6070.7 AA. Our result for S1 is 21.1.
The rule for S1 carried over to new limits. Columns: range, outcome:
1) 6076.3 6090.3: 21.5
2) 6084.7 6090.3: 22.1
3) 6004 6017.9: 18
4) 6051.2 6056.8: 22.2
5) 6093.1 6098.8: 22.5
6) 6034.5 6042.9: 20.6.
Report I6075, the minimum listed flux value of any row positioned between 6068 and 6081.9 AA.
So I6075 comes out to 20.98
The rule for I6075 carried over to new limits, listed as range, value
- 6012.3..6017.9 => 18.02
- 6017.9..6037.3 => 19.15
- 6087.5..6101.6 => 21.62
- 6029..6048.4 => 20.12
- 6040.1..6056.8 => 20.36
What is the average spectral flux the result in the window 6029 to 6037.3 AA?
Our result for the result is 21.3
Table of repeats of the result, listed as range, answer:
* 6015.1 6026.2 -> 19.4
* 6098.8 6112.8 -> 21.5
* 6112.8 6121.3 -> 22.3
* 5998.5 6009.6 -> 18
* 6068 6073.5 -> 22.2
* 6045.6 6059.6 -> 21.9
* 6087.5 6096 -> 22.5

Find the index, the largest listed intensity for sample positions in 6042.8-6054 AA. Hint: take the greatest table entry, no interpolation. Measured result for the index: 22.74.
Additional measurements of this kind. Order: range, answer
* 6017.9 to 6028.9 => 21.59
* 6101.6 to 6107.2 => 20.21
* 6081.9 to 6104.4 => 22.63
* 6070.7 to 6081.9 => 22.51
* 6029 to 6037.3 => 21.5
